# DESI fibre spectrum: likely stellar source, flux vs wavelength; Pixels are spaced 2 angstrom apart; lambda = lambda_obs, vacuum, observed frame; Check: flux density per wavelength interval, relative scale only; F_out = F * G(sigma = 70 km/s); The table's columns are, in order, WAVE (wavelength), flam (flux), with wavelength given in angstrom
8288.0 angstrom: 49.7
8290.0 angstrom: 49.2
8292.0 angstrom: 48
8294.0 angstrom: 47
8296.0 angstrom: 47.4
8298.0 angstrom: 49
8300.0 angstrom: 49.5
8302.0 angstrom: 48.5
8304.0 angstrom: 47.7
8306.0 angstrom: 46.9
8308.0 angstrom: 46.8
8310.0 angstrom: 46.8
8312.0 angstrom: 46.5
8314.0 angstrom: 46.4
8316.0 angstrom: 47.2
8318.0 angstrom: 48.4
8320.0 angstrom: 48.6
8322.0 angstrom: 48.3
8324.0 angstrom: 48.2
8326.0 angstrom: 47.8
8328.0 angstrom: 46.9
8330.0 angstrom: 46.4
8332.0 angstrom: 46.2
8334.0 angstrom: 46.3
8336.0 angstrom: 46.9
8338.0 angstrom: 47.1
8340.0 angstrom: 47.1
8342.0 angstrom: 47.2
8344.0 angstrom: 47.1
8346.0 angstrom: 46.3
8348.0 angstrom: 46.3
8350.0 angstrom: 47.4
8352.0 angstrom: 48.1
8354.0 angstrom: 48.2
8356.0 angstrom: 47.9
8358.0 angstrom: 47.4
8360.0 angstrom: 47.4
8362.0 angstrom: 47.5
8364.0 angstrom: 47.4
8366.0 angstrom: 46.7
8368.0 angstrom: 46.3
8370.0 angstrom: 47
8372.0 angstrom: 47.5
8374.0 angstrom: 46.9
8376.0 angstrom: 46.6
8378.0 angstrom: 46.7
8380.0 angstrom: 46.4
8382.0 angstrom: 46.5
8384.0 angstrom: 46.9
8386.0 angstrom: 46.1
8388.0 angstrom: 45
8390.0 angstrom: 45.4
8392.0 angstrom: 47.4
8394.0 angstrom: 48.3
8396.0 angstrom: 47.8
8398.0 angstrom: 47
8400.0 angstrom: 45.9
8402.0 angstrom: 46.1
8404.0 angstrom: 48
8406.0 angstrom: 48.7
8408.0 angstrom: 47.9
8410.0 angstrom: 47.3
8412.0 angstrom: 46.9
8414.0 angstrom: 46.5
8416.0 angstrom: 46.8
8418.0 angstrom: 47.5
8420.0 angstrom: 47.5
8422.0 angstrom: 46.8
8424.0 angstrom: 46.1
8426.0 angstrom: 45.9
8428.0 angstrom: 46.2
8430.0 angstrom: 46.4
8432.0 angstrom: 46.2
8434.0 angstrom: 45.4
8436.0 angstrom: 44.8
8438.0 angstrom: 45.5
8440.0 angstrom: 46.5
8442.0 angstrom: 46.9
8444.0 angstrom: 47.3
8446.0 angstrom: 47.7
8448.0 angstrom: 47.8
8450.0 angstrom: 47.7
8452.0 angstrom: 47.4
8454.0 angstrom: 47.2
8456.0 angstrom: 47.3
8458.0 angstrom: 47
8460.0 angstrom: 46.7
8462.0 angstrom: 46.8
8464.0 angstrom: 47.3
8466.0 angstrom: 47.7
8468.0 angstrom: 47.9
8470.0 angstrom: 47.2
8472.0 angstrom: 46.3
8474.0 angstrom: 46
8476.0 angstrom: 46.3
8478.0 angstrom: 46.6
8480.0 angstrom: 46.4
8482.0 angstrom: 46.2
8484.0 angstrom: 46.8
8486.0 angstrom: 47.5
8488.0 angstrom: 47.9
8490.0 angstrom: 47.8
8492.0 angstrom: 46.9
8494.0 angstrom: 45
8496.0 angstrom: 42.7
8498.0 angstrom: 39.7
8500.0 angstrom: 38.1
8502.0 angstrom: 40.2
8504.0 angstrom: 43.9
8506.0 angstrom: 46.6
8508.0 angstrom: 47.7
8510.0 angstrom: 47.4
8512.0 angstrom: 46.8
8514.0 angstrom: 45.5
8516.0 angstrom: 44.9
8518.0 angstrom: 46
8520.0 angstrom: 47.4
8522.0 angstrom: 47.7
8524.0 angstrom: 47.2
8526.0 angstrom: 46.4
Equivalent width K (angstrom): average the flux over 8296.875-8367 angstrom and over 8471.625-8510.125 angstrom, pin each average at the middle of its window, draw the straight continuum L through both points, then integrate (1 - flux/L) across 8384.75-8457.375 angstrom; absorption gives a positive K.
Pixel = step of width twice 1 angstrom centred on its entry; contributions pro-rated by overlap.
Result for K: -1.0 angstrom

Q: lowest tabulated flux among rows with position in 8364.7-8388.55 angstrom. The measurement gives 45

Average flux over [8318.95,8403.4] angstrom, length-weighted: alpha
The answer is 47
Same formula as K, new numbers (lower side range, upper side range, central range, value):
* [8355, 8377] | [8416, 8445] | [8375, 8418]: -0.1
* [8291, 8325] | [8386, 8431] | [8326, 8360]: 0.2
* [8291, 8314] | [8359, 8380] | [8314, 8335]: 0.0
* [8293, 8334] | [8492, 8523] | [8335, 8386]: -0.3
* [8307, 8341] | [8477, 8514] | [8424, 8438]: 0.0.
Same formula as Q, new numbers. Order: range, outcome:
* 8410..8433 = 45.9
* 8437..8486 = 45.5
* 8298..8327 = 46.4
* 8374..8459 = 44.8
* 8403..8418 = 46.5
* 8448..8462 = 46.7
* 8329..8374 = 46.2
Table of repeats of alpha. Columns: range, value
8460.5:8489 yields 46.9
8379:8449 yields 46.7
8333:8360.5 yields 47.2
